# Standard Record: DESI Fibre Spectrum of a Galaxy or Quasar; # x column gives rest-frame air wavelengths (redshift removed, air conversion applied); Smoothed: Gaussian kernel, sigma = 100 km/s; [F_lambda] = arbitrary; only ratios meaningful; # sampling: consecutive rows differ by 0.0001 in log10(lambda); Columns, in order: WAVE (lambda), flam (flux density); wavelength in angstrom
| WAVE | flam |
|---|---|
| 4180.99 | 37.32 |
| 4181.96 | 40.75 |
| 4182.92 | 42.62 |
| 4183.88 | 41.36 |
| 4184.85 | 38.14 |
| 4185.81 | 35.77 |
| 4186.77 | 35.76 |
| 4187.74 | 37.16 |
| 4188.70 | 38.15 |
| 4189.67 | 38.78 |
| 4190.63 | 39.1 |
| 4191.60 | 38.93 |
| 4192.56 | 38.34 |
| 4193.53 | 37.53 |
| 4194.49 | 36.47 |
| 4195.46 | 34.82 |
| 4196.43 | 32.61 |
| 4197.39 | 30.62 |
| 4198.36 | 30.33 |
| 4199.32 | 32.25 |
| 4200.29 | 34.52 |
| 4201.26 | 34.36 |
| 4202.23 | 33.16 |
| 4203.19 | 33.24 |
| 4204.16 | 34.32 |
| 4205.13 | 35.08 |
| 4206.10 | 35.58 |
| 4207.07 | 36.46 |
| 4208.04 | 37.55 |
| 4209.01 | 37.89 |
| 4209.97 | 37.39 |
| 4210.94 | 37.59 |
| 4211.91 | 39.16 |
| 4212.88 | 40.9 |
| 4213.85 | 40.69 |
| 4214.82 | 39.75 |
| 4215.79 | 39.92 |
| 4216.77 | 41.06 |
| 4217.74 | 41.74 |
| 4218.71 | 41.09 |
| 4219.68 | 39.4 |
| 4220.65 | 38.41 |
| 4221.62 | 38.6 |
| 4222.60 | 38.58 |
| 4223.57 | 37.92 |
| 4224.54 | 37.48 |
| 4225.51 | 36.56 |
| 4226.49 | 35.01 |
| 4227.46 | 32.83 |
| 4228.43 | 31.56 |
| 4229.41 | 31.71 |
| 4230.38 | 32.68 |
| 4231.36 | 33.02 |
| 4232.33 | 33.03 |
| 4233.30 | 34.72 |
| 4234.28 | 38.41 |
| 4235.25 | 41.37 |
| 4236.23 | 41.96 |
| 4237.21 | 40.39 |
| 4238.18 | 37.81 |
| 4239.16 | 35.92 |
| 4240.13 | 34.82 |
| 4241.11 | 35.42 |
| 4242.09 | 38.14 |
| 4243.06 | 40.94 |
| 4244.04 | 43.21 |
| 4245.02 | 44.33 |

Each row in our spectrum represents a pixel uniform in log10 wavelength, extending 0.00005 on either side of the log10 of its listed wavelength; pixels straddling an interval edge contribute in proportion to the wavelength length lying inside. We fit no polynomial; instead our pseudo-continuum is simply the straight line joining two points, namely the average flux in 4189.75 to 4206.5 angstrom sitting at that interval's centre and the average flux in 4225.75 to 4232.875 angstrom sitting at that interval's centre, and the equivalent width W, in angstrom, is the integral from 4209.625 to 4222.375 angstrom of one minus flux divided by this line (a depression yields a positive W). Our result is -2.2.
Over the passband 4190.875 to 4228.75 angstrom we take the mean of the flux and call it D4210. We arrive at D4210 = 36.7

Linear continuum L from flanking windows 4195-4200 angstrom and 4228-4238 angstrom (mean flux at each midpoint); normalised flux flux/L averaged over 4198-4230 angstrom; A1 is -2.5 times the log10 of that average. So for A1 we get -0.086 mag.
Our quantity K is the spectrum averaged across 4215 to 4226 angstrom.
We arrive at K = 39.2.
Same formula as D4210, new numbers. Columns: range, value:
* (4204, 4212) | 36.8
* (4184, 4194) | 37.9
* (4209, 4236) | 37.5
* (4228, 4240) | 36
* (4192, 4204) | 34.1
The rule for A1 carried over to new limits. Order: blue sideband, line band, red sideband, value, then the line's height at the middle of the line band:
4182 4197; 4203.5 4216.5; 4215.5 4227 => 0.02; 38.4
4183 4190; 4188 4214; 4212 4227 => 0.07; 38.6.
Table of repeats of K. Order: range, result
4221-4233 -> 35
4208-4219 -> 39.6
